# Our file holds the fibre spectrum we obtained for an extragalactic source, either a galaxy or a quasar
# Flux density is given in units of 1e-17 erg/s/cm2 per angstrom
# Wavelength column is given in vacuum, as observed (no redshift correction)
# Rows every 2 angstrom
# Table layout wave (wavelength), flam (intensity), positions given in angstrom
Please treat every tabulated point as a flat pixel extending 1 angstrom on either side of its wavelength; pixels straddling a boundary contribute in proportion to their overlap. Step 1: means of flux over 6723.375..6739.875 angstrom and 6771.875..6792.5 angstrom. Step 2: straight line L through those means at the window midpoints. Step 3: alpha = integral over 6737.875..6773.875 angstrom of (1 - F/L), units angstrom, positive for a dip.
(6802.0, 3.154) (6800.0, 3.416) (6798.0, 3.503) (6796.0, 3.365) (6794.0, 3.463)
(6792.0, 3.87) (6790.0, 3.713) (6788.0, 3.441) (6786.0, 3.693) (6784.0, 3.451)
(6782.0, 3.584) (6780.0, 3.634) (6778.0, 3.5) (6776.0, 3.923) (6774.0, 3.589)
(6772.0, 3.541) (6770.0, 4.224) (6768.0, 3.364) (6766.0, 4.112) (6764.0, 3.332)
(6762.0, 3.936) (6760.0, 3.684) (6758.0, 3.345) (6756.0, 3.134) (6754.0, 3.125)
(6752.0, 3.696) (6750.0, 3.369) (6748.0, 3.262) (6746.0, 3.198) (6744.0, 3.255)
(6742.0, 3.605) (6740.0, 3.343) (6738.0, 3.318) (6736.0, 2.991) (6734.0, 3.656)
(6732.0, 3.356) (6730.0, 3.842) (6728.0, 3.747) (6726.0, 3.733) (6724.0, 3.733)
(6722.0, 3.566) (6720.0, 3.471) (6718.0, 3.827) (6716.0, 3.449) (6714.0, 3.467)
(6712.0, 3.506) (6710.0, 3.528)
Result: 0.8 angstrom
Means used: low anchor 3.53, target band 3.5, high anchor 3.63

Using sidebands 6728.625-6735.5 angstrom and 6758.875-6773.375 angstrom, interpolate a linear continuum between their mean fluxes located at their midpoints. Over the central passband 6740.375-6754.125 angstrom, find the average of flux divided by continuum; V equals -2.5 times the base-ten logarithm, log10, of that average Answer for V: 0.09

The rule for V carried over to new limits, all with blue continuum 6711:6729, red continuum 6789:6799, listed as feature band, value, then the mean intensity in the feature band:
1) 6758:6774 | -0.03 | 3.71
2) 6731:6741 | 0.09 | 3.33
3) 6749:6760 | 0.07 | 3.37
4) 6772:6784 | -0.01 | 3.62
